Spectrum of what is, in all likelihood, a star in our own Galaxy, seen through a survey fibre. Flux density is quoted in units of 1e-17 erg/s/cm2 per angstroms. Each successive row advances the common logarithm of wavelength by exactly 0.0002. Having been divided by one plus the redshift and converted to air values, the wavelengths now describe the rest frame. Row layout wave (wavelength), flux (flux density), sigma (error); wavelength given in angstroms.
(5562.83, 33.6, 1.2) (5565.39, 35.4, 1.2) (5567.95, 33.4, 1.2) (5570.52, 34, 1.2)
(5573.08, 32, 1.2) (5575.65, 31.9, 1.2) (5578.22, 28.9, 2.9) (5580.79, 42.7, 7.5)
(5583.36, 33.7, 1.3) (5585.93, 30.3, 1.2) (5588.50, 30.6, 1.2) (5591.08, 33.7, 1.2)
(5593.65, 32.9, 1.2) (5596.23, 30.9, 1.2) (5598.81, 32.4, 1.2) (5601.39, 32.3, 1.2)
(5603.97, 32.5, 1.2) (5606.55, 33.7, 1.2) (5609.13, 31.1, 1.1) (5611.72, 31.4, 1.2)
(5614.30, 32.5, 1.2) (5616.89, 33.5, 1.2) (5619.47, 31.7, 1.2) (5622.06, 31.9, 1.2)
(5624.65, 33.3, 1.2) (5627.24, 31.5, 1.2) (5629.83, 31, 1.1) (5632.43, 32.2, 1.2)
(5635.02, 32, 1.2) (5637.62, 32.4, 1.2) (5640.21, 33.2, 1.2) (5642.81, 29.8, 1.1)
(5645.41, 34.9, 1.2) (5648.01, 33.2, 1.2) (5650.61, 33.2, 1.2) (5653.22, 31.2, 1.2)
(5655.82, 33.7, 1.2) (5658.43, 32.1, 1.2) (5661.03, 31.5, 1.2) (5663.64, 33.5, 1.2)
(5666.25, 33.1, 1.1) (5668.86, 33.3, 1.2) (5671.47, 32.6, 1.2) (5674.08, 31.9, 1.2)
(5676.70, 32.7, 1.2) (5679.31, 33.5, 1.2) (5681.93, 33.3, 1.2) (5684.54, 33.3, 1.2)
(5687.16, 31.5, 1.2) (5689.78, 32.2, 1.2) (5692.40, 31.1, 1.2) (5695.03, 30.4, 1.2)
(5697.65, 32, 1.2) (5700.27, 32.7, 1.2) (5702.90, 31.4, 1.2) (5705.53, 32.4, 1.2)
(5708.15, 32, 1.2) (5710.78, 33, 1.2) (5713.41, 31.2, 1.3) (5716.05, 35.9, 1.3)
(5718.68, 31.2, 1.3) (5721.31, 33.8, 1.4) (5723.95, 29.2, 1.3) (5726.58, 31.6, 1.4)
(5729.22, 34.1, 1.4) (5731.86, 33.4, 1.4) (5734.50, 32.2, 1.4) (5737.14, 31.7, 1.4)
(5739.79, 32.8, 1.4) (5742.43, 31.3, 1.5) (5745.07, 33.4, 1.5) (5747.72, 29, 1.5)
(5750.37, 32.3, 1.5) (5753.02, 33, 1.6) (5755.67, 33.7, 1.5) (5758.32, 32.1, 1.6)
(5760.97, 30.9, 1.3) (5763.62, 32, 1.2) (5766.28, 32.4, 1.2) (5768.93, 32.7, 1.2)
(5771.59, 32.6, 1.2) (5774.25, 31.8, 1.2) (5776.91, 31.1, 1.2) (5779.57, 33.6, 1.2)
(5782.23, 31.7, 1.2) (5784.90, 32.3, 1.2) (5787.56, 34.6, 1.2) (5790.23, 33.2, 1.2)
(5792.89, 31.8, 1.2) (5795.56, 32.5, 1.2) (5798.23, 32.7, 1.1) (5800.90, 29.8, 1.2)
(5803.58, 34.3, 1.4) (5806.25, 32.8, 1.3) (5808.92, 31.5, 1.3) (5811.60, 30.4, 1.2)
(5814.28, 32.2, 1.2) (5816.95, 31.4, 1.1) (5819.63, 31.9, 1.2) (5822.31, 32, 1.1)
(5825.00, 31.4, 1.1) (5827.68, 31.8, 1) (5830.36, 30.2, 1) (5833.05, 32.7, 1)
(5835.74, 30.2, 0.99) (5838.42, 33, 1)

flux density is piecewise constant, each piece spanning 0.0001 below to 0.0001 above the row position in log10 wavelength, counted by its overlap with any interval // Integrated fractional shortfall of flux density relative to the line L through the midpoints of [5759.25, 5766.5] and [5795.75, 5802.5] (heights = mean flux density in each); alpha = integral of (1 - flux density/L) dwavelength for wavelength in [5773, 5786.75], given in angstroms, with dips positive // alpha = -0.3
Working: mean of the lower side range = 31.7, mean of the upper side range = 31.5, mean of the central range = 32.2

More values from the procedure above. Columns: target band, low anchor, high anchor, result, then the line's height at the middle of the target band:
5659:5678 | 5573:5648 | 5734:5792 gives -0.14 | 32.4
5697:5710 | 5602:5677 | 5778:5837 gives 0.06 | 32.3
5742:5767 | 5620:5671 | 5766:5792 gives 0.42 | 32.6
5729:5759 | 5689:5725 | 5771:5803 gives -0.16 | 32.2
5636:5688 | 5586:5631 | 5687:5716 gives -1.06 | 32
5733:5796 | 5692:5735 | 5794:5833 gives -0.52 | 32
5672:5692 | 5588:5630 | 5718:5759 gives -0.22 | 32.2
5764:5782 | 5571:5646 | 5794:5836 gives -0.23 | 31.9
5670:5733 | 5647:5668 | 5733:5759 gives 0.14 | 32.4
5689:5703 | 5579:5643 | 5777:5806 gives 0.40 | 32.6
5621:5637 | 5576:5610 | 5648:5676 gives 0.33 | 32.7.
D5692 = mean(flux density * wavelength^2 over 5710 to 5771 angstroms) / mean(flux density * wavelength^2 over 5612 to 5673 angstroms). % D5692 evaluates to 1.03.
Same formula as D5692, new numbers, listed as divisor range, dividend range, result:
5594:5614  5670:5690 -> 1.05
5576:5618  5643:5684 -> 1.03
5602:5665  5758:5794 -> 1.05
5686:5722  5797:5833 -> 1.03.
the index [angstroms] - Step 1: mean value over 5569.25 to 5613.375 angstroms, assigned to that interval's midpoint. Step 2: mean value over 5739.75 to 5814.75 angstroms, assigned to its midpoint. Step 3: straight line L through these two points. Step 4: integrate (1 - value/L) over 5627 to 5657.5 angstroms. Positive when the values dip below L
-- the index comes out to 0.1 angstroms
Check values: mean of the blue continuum 32.6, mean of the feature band 32.4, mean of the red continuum 32.2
